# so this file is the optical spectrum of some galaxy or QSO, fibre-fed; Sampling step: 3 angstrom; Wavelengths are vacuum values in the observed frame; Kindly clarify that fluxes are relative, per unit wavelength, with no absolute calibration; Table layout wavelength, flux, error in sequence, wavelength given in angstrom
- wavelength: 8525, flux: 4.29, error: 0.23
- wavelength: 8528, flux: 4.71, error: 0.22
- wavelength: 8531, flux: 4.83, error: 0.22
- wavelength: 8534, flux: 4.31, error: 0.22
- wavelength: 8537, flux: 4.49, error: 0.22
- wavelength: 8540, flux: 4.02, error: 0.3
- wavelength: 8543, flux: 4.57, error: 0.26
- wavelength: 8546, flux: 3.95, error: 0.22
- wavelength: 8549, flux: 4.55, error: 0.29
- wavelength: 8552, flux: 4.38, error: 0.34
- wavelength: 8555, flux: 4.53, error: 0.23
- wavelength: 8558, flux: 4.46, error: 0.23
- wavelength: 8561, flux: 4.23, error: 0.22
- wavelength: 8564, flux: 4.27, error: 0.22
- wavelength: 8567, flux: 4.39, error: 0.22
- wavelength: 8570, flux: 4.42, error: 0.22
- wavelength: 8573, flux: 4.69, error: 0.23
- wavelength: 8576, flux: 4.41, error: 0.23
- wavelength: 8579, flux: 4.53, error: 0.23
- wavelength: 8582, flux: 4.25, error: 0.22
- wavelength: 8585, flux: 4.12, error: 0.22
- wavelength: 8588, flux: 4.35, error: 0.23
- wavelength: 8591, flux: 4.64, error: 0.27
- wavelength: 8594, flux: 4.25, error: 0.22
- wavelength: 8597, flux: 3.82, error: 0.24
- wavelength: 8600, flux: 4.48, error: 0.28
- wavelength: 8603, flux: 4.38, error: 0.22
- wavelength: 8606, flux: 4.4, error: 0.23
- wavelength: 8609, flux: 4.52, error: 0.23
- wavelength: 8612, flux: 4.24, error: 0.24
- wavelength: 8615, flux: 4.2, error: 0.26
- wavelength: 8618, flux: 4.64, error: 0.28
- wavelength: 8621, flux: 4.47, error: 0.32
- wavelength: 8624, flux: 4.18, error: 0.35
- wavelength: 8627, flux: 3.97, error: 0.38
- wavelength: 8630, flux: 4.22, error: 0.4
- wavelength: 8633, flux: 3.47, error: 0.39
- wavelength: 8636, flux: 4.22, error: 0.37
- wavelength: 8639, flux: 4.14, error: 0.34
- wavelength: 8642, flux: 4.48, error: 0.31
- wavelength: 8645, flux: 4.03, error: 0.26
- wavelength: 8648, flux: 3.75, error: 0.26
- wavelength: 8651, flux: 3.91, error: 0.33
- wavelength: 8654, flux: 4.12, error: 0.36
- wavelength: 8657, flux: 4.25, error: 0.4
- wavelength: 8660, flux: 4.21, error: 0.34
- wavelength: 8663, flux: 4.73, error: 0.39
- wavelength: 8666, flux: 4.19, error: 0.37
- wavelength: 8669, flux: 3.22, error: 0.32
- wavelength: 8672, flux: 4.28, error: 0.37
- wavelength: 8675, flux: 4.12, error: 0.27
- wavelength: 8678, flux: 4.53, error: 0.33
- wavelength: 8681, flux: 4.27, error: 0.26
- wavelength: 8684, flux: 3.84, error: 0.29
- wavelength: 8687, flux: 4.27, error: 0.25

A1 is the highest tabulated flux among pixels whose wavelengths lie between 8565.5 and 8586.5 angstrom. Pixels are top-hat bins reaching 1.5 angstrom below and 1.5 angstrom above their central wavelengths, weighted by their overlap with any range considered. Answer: 4.69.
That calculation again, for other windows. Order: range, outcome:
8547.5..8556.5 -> 4.55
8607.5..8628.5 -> 4.64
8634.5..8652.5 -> 4.48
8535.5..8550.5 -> 4.57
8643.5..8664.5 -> 4.73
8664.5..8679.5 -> 4.53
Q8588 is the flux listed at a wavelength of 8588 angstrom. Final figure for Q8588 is 4.35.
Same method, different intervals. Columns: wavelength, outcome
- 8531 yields 4.83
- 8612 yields 4.24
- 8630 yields 4.22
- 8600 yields 4.48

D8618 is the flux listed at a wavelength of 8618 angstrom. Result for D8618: 4.64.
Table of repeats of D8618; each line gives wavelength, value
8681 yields 4.27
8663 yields 4.73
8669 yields 3.22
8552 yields 4.38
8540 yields 4.02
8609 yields 4.52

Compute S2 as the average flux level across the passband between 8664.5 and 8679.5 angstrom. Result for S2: 4.07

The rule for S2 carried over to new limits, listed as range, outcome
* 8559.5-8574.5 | 4.4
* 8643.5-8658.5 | 4.01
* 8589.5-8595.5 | 4.44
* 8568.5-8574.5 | 4.55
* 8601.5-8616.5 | 4.35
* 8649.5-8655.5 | 4.01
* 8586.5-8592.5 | 4.5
